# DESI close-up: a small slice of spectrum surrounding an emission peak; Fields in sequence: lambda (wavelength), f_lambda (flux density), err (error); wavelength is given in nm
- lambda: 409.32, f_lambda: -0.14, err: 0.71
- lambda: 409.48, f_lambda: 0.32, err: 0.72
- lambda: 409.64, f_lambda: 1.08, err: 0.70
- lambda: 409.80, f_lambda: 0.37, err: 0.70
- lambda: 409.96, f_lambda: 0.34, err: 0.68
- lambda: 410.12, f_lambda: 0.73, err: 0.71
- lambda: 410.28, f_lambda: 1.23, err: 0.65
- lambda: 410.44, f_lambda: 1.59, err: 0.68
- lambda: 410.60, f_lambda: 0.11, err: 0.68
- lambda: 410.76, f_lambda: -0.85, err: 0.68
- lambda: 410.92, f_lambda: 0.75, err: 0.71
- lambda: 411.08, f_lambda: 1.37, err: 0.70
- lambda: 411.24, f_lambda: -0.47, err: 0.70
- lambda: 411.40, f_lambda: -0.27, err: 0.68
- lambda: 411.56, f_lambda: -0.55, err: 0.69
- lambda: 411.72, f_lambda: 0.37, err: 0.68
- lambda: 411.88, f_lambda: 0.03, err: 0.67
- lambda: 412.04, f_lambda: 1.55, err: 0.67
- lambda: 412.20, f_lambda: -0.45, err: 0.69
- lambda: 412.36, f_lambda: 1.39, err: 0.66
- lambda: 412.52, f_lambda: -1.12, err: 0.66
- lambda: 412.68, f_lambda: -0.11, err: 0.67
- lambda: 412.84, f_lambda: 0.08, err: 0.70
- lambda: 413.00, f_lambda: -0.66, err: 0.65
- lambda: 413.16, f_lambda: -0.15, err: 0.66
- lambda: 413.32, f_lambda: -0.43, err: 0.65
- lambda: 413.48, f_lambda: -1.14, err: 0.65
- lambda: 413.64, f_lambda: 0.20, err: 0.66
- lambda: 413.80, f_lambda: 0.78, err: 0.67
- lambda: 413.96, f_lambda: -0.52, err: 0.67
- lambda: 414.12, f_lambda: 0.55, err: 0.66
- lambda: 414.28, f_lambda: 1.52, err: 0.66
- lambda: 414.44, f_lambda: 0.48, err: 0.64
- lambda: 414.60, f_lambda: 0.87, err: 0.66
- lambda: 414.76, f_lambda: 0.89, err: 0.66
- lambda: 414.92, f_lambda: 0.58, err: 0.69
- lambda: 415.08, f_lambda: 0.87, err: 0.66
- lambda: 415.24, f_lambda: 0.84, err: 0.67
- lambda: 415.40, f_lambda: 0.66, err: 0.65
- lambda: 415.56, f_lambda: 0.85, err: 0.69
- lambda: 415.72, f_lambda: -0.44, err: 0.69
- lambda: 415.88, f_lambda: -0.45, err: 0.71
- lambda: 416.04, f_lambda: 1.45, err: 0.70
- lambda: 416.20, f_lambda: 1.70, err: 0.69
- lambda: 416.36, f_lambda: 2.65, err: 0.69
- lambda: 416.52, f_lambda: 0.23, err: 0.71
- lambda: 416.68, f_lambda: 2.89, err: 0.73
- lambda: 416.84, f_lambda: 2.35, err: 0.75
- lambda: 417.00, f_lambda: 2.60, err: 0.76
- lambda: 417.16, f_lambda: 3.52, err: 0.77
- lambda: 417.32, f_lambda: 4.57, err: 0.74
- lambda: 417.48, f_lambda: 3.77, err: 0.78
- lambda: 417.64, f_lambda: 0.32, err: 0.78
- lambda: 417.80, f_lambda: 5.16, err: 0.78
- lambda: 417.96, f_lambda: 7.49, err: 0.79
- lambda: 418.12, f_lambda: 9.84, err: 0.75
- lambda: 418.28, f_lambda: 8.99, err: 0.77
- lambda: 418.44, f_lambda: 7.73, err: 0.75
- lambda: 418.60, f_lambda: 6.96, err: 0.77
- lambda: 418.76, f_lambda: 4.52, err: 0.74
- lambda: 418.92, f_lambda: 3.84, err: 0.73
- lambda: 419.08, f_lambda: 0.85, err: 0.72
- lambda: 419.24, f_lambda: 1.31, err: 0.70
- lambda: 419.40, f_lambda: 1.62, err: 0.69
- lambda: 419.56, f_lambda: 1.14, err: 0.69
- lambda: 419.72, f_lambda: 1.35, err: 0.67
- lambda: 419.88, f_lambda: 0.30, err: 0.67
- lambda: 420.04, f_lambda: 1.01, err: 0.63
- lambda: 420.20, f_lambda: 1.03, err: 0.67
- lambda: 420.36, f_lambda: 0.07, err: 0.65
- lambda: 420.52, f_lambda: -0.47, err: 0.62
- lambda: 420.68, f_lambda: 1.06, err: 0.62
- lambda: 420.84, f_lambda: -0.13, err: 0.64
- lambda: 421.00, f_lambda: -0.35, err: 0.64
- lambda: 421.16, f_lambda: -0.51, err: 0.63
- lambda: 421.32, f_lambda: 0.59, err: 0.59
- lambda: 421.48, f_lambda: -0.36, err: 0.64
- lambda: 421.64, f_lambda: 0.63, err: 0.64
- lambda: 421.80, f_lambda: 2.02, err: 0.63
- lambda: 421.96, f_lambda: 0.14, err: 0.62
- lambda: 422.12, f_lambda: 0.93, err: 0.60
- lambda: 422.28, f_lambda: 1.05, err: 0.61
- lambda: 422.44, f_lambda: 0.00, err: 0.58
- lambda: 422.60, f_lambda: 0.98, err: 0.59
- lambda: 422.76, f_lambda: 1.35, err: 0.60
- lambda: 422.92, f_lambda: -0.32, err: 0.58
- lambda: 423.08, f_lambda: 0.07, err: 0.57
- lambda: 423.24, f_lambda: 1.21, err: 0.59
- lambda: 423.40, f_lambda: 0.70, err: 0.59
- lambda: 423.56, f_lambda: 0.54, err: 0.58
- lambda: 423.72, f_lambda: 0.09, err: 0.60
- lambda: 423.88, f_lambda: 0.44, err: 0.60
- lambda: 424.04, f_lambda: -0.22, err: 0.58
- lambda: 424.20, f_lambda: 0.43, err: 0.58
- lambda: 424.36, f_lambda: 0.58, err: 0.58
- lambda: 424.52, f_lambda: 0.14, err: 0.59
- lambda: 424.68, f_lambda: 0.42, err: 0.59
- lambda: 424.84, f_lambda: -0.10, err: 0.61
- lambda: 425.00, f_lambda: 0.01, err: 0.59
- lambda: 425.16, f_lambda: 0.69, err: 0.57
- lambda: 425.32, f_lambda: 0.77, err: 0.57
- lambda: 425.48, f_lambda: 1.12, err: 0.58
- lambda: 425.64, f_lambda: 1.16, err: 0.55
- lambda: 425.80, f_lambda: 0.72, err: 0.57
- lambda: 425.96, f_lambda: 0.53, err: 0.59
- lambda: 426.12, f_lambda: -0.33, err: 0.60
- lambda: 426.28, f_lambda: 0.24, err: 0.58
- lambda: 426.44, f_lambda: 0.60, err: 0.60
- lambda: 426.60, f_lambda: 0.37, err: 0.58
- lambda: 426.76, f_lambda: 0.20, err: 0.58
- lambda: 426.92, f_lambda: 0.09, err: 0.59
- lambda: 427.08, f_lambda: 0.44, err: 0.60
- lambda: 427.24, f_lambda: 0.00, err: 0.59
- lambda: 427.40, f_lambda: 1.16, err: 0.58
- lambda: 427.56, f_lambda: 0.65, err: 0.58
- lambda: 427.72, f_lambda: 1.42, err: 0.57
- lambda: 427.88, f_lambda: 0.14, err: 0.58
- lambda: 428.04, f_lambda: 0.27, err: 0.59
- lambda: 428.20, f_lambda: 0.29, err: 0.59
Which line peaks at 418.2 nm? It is Lyman alpha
